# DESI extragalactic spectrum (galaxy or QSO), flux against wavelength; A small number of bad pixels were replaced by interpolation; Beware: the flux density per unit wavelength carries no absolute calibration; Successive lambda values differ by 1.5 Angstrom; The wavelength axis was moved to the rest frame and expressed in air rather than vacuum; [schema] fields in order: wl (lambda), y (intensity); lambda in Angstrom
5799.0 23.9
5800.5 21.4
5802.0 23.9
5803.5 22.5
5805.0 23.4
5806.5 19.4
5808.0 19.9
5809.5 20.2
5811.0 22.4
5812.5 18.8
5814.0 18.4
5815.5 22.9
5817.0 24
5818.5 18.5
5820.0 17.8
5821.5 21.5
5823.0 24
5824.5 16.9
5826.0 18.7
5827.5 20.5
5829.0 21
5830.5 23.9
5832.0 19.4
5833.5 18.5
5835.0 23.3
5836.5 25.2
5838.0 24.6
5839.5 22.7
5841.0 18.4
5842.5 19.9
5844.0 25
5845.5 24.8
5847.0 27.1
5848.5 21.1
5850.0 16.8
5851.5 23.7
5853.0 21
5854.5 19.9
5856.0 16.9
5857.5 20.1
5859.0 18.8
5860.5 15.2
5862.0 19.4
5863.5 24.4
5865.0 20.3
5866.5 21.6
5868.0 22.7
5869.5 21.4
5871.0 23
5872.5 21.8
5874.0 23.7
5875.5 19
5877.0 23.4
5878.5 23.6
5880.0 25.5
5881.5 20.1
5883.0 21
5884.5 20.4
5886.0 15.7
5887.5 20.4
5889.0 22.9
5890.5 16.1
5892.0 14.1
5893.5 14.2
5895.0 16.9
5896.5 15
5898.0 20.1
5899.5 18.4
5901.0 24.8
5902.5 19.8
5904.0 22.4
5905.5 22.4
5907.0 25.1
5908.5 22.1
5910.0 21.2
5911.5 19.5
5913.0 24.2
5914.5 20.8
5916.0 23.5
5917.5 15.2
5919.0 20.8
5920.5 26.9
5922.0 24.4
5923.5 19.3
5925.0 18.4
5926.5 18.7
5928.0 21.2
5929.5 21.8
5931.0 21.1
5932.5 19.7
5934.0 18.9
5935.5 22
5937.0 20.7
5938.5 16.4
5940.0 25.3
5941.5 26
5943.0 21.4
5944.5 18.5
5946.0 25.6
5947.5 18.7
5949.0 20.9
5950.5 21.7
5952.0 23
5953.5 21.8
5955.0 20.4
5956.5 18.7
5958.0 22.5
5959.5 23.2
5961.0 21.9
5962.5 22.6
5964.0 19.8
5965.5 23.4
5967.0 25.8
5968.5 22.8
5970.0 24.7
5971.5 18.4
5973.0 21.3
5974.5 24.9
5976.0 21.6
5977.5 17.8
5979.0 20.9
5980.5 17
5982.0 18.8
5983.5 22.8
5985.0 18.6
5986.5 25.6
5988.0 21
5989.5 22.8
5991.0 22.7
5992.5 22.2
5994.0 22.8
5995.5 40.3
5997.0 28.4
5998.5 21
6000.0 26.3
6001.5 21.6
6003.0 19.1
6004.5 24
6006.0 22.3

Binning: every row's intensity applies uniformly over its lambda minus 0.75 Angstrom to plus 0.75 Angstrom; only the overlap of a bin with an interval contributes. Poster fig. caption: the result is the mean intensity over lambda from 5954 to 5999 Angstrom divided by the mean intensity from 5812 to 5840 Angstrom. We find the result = 1.07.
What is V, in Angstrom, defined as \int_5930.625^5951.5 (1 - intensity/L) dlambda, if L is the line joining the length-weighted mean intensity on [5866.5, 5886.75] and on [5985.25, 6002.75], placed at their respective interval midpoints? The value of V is 1.8 Angstrom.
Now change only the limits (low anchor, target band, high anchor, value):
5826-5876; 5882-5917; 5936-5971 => 2.6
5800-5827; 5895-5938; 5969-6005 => 2.0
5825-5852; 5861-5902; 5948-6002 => 3.2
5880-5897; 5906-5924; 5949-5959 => -2.3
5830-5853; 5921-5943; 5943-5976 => 0.9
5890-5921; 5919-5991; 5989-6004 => 3.5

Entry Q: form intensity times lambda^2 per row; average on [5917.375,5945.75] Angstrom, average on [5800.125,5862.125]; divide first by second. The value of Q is 1.0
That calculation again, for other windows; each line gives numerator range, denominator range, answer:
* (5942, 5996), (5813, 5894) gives 1.10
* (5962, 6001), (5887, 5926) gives 1.15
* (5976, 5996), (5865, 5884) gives 1.05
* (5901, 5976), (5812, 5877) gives 1.06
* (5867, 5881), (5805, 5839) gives 1.10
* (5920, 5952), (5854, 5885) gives 1.03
